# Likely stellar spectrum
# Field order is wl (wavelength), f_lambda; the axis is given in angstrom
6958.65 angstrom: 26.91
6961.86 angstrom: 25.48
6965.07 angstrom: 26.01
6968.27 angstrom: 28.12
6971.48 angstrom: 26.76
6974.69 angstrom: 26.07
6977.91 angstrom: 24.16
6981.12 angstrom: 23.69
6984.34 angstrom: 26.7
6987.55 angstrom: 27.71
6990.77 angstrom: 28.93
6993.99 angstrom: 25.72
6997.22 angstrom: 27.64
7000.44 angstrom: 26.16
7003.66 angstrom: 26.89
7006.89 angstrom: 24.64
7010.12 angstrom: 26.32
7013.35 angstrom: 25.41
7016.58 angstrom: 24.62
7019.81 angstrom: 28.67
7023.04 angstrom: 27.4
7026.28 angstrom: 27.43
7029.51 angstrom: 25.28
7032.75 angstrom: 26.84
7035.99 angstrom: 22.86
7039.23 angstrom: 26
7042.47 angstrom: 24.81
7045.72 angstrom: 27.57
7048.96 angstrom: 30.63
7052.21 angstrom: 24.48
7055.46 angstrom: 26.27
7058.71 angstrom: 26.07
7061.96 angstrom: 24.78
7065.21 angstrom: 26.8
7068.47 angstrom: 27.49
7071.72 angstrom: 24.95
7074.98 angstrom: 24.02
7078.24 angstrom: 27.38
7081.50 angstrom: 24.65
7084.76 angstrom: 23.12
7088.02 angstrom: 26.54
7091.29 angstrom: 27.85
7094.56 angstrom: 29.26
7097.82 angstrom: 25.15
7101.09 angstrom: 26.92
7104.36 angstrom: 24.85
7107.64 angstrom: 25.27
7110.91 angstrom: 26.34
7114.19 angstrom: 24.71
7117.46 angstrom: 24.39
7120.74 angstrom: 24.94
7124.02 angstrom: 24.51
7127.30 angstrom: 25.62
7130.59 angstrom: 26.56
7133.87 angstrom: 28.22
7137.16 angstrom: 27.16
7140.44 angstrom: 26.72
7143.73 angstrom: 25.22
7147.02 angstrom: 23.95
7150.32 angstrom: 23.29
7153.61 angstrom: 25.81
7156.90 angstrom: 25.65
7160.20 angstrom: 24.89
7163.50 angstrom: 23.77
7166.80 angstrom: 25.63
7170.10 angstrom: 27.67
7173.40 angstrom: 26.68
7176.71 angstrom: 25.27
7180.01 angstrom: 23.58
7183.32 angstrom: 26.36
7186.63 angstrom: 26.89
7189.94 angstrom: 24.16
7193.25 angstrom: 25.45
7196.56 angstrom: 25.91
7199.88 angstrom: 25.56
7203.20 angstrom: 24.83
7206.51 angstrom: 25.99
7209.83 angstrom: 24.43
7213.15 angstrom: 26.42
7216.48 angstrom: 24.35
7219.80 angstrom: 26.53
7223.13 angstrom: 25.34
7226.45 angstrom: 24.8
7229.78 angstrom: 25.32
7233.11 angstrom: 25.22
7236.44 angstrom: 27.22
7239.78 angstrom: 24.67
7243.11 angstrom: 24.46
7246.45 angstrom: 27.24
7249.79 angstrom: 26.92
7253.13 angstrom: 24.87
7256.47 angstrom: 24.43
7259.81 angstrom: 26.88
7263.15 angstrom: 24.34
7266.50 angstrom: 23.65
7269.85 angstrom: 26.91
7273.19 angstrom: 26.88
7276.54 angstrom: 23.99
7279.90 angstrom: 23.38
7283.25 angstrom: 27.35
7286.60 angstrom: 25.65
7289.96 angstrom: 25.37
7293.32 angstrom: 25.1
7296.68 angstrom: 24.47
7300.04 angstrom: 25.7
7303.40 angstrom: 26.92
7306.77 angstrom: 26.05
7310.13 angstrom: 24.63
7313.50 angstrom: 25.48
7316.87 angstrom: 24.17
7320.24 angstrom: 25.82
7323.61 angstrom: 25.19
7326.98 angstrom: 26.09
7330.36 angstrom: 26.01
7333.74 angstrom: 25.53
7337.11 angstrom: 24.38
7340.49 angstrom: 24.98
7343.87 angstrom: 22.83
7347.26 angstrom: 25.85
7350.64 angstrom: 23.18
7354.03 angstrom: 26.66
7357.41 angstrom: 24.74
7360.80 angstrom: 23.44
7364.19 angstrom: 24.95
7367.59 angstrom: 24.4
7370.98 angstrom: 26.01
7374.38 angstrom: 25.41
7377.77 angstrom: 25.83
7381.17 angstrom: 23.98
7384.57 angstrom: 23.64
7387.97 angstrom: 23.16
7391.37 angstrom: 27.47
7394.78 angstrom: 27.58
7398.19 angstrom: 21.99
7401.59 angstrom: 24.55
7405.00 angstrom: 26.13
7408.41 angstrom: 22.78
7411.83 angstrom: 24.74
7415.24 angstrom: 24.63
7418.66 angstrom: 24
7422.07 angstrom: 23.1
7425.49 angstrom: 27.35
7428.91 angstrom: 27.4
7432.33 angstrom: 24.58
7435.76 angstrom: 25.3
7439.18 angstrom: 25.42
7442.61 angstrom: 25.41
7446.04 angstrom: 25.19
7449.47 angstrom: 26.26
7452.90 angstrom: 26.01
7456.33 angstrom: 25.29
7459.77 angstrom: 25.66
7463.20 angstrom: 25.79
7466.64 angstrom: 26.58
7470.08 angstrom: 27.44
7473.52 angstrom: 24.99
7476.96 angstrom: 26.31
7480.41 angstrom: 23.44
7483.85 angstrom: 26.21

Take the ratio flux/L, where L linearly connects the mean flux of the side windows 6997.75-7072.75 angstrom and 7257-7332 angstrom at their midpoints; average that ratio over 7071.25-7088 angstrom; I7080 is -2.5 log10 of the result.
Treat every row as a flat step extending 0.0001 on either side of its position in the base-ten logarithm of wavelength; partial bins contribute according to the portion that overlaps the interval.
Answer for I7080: 0.047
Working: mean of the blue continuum 26.2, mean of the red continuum 25.4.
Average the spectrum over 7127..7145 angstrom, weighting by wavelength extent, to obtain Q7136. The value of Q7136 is 26.7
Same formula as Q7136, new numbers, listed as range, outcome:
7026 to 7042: 25.5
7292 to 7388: 25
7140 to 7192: 25.3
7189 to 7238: 25.5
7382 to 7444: 24.9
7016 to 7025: 27.2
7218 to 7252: 25.8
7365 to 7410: 24.8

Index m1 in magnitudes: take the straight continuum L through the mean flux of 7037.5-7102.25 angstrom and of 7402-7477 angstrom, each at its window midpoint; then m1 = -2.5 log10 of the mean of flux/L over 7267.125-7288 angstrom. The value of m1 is 0.01 mag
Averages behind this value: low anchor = 26.2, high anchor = 25.4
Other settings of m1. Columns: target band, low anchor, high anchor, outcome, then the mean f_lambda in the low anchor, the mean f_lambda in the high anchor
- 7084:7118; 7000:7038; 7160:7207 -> -0.01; 26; 25.5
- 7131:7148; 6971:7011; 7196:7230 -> -0.03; 26.2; 25.4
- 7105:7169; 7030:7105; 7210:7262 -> 0.02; 26.1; 25.6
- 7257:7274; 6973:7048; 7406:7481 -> 0.00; 26.2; 25.4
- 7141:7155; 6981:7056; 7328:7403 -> 0.05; 26.4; 24.9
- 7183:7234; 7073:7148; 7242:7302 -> 0.01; 25.8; 25.4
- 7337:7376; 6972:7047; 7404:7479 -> 0.04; 26.2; 25.5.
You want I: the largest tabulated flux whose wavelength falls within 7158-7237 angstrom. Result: 27.67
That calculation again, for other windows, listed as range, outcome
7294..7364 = 26.92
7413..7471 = 27.44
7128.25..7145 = 28.22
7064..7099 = 29.26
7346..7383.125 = 26.66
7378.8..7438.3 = 27.58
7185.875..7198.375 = 26.89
